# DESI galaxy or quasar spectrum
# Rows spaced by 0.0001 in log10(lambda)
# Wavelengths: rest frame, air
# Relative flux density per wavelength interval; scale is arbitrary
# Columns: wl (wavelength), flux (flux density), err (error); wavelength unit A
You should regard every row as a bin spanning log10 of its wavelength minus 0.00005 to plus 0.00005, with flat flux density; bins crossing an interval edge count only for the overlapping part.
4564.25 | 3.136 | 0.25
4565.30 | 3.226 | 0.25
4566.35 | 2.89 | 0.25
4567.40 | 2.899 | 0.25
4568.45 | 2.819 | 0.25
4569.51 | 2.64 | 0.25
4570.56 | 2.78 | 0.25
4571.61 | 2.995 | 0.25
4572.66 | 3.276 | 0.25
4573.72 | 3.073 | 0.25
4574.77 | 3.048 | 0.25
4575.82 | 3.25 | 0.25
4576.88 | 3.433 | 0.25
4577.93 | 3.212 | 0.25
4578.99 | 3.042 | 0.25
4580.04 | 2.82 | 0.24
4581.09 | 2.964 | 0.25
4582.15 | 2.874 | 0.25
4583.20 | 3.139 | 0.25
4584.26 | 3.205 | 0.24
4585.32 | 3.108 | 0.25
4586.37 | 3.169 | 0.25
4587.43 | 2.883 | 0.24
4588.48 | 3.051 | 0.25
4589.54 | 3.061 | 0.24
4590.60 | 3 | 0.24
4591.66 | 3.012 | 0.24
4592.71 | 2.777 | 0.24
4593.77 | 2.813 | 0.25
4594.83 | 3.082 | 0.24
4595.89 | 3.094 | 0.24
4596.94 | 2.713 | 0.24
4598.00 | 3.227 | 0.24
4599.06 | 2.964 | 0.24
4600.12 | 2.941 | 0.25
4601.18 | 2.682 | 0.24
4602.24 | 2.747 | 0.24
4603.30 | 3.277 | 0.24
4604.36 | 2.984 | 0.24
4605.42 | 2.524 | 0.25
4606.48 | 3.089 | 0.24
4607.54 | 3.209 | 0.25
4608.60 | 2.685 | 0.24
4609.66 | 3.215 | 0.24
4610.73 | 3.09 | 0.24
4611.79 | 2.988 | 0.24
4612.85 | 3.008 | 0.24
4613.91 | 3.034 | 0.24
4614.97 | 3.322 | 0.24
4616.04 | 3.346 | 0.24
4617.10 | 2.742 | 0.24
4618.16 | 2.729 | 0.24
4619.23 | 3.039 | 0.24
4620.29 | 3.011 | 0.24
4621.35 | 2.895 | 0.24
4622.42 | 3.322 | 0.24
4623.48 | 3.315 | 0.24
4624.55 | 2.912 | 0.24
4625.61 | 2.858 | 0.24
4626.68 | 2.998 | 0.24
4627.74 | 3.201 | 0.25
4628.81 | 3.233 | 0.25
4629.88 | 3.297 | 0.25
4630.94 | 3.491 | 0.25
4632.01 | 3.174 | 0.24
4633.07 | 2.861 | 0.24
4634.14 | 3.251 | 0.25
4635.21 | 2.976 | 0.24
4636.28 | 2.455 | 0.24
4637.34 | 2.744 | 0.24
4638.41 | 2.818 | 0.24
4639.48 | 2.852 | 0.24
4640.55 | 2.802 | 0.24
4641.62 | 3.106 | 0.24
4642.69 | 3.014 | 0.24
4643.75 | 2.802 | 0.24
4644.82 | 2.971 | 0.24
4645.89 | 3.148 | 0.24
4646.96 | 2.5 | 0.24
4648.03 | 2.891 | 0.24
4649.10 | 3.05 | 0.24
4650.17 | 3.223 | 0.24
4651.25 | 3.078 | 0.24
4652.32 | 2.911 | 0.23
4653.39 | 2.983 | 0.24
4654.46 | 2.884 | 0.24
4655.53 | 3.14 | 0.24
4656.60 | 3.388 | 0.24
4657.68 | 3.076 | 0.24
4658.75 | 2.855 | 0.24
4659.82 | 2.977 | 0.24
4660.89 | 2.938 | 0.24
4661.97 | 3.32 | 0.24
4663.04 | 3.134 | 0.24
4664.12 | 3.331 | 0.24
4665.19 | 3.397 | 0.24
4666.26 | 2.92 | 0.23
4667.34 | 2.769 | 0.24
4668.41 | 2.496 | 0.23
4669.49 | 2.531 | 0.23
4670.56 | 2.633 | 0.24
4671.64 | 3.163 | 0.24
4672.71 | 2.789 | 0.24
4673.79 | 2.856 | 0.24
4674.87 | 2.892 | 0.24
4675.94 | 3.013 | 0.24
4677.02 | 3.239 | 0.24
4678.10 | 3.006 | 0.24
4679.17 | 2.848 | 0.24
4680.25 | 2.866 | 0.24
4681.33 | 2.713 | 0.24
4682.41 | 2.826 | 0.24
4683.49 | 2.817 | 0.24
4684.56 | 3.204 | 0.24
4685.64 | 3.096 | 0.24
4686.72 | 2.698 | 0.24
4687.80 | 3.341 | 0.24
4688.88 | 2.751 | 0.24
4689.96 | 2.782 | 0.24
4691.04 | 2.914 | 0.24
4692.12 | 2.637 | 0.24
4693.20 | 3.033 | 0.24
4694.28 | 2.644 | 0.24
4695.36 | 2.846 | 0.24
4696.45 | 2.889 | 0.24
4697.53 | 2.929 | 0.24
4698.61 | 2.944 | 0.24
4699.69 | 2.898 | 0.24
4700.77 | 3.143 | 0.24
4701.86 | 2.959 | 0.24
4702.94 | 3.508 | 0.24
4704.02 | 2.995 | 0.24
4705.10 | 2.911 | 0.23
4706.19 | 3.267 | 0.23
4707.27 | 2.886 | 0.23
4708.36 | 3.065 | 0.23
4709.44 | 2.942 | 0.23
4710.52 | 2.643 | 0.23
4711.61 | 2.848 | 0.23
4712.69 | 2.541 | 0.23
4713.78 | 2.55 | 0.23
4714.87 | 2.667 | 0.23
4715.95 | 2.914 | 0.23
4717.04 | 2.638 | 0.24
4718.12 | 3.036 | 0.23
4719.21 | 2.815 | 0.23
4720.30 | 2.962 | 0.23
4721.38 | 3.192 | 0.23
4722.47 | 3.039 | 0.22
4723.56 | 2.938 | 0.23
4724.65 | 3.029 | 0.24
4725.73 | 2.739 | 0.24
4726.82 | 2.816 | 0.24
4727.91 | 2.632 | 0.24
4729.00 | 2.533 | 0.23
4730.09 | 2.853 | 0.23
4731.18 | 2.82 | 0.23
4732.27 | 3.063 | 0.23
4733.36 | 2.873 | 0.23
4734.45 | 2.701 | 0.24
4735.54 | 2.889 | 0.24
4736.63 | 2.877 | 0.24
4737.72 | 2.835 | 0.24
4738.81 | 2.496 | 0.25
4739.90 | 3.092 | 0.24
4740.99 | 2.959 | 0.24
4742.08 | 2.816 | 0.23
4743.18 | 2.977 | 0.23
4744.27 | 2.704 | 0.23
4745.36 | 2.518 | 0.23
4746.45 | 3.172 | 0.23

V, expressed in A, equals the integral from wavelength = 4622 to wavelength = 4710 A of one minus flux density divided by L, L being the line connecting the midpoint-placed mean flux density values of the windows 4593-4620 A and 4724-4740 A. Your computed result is -2.4 A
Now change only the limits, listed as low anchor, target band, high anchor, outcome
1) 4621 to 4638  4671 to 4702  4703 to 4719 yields 0.07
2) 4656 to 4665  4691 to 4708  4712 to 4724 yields -0.16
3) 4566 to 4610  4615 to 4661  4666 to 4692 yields -1.27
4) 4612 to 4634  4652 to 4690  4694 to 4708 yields 0.84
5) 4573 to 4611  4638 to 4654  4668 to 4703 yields 0.02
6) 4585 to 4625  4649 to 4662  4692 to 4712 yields -0.34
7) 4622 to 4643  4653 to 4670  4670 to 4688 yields -0.22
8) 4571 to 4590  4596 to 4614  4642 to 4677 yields 0.52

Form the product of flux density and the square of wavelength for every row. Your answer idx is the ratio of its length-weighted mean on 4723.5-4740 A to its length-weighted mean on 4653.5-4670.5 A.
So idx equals 1.0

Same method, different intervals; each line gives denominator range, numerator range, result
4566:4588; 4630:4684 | 1.01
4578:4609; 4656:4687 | 1.03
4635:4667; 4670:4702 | 0.99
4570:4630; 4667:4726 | 1.00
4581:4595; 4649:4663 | 1.05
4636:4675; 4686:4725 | 1.01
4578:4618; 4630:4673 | 1.02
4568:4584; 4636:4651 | 0.98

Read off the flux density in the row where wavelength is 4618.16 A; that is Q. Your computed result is 2.729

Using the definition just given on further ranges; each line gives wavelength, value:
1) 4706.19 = 3.267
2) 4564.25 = 3.136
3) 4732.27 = 3.063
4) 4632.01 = 3.174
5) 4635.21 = 2.976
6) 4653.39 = 2.983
